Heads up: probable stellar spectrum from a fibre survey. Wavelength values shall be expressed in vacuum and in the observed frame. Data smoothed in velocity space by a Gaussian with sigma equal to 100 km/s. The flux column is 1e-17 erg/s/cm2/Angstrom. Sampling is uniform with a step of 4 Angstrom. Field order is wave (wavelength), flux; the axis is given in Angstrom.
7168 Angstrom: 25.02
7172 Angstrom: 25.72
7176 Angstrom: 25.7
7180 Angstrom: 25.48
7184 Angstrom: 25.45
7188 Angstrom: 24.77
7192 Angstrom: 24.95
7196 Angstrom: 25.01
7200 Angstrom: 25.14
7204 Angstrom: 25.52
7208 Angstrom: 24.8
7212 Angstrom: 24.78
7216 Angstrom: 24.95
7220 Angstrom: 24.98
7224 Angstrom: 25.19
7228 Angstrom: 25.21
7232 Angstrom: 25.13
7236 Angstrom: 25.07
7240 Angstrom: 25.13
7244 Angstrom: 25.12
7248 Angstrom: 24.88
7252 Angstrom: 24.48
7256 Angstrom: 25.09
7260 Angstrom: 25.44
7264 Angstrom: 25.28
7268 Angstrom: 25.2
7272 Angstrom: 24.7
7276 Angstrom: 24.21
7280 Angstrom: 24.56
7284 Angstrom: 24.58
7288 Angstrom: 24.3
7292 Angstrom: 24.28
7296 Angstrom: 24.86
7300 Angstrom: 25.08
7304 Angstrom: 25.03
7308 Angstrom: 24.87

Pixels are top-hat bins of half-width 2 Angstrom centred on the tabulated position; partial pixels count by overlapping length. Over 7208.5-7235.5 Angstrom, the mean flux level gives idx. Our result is 25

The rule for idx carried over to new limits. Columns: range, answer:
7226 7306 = 24.9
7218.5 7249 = 25.1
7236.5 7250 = 25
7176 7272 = 25.1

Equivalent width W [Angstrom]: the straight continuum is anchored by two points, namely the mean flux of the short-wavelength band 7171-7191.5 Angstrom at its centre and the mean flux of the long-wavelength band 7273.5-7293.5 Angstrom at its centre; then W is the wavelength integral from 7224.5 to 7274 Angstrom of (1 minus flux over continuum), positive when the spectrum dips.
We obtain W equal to -0.7 Angstrom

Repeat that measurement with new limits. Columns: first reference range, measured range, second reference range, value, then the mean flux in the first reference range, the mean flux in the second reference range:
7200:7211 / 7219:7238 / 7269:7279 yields -0.1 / 25.1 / 24.5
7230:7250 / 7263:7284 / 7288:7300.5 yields 0.0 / 25.1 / 24.6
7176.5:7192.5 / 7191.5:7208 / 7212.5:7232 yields 0.0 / 25.2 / 25.1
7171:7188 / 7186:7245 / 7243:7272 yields 0.5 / 25.5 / 25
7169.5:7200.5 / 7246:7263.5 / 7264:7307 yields -0.1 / 25.3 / 24.7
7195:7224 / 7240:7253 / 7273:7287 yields -0.1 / 25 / 24.5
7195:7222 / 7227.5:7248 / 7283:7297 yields -0.2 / 25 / 24.5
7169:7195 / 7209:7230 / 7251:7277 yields 0.1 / 25.3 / 25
